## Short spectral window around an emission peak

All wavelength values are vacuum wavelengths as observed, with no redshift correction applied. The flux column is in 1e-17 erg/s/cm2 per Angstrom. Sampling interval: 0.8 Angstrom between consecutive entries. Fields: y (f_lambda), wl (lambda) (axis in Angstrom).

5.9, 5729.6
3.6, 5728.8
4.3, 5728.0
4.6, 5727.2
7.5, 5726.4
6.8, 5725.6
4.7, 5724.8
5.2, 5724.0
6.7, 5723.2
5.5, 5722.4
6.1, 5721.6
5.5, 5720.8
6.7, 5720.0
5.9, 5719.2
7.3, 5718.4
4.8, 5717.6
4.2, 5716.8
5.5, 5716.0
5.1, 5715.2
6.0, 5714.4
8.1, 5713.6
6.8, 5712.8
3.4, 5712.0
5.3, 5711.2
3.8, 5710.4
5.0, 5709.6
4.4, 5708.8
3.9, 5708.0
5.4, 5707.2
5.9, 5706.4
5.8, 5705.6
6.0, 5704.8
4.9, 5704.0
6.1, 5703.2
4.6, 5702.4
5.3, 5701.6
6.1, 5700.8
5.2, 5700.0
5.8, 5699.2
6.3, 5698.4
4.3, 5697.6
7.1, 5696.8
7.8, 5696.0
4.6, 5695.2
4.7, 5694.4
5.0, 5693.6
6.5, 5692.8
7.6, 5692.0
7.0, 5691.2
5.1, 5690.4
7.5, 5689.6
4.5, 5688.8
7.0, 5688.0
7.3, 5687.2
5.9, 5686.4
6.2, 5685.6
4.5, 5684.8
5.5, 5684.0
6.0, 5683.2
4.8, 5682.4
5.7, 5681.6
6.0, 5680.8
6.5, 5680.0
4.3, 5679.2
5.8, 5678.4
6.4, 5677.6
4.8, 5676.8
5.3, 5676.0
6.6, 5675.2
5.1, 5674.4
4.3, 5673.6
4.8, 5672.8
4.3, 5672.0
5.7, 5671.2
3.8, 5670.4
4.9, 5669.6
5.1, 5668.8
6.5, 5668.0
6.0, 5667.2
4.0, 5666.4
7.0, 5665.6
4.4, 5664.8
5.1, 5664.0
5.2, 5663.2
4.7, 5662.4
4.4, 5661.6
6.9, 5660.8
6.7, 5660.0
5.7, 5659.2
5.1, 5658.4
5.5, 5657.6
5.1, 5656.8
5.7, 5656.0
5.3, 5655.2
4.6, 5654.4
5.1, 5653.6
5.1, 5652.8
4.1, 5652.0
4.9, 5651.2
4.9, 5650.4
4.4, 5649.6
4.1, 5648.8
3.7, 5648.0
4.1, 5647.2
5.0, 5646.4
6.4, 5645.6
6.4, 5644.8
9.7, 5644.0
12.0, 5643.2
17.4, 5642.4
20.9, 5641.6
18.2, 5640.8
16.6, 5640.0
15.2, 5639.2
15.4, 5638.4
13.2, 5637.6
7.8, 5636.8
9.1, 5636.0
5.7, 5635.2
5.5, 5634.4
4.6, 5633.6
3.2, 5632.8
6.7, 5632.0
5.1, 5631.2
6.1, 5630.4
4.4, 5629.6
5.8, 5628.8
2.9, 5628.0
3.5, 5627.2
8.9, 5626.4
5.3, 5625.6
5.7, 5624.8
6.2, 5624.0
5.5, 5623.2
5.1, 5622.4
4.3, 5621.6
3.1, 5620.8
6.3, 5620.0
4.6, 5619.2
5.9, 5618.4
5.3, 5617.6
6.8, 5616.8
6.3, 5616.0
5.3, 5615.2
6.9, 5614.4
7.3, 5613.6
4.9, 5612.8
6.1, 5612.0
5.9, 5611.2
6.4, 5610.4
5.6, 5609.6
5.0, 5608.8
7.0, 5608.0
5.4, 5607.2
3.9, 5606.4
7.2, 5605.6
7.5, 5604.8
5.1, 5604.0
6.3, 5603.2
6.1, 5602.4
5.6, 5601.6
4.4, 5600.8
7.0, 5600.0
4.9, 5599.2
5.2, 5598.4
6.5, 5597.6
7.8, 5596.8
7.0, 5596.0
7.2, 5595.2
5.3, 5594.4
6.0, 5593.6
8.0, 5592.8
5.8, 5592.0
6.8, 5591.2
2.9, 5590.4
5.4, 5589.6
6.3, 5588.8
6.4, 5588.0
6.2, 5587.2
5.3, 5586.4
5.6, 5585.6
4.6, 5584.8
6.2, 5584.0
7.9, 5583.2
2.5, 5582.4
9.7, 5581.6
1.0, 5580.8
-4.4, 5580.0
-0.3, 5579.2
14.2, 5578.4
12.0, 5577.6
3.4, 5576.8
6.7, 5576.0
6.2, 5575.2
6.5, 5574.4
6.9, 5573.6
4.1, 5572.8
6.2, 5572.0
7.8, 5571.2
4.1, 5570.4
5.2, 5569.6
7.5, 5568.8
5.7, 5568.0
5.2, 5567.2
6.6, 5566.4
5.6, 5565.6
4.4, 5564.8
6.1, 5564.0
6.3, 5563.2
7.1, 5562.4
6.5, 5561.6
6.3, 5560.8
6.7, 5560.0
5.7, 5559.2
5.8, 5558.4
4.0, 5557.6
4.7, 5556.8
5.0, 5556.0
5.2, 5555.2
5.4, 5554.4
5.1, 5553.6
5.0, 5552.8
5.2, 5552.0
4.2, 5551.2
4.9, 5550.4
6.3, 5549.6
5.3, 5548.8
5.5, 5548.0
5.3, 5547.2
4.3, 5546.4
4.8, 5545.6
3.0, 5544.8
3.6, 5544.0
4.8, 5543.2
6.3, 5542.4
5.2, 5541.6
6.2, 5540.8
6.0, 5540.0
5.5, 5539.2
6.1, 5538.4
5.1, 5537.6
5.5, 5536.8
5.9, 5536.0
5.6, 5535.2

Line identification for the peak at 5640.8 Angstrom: H-beta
